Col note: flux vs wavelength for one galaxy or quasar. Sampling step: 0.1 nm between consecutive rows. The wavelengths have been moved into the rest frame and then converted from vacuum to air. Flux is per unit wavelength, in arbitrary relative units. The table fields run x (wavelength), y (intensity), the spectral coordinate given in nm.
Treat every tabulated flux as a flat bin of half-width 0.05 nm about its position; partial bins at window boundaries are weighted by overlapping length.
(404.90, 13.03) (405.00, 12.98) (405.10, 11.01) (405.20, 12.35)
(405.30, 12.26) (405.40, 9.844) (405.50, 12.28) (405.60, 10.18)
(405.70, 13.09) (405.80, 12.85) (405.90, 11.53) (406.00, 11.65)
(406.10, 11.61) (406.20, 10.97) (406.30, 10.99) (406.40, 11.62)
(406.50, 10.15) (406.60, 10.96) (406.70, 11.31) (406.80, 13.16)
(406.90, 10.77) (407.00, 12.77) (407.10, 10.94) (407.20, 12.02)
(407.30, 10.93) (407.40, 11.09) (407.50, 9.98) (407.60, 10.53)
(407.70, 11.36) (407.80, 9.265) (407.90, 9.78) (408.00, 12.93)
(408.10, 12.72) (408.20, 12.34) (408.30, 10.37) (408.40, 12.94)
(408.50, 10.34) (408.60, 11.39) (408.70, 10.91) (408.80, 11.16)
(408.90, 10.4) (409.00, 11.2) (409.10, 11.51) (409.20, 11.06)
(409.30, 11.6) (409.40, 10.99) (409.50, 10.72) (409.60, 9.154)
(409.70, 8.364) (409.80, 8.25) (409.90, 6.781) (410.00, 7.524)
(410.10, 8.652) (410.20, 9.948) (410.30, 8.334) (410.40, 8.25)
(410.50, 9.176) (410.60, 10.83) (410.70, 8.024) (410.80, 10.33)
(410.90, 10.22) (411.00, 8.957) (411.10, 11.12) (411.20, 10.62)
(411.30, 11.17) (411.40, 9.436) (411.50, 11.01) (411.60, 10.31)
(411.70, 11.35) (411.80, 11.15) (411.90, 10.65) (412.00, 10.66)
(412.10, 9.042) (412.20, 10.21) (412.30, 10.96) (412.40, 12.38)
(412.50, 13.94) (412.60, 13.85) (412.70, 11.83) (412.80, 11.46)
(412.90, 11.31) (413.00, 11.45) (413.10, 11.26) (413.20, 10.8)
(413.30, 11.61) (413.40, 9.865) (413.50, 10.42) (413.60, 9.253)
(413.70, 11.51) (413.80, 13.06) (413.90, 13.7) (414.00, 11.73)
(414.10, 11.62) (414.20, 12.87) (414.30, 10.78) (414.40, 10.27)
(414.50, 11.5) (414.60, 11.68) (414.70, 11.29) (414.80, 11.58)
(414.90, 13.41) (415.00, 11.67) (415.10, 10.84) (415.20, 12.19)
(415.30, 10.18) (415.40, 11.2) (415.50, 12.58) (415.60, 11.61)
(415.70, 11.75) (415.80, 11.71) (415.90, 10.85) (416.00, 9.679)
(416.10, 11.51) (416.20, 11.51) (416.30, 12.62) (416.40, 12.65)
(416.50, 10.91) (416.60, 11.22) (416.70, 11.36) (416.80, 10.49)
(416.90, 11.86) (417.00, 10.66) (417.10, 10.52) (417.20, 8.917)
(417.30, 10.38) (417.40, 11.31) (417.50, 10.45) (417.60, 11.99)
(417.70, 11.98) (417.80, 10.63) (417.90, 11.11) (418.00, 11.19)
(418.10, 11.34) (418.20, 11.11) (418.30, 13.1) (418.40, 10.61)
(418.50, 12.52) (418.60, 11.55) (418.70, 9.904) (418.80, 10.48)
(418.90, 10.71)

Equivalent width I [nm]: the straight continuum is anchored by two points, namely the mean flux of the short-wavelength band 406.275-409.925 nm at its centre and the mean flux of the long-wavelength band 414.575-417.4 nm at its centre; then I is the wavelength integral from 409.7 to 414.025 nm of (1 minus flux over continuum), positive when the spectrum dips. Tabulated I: 0.24 nm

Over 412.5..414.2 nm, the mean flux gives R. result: 11.7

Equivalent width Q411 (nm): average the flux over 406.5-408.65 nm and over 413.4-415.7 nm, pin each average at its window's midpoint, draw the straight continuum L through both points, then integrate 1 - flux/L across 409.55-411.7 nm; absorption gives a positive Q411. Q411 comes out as 0.38 nm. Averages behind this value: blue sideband 11.3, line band 9.4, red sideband 11.6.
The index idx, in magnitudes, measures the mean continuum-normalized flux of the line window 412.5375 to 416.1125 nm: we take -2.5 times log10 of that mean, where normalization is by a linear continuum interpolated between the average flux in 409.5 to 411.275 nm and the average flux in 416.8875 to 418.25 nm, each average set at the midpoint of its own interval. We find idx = -0.14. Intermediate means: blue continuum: 9.17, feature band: 11.5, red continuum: 10.9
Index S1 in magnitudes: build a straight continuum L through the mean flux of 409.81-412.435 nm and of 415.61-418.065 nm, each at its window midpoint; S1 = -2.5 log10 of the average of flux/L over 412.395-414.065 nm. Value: -0.14 mag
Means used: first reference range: 9.85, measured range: 11.7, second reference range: 11.1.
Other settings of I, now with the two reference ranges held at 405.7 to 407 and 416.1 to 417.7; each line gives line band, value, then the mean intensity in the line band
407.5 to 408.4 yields 0.02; 11.2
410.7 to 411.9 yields 0.10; 10.4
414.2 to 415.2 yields -0.03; 11.6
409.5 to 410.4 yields 0.23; 8.5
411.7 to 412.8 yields -0.01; 11.5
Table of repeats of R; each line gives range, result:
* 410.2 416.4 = 11.1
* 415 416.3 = 11.4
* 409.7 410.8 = 8.65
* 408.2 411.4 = 10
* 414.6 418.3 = 11.3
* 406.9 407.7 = 11.2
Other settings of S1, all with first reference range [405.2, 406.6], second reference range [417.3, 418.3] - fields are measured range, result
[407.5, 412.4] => 0.11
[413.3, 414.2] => -0.01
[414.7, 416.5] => -0.03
